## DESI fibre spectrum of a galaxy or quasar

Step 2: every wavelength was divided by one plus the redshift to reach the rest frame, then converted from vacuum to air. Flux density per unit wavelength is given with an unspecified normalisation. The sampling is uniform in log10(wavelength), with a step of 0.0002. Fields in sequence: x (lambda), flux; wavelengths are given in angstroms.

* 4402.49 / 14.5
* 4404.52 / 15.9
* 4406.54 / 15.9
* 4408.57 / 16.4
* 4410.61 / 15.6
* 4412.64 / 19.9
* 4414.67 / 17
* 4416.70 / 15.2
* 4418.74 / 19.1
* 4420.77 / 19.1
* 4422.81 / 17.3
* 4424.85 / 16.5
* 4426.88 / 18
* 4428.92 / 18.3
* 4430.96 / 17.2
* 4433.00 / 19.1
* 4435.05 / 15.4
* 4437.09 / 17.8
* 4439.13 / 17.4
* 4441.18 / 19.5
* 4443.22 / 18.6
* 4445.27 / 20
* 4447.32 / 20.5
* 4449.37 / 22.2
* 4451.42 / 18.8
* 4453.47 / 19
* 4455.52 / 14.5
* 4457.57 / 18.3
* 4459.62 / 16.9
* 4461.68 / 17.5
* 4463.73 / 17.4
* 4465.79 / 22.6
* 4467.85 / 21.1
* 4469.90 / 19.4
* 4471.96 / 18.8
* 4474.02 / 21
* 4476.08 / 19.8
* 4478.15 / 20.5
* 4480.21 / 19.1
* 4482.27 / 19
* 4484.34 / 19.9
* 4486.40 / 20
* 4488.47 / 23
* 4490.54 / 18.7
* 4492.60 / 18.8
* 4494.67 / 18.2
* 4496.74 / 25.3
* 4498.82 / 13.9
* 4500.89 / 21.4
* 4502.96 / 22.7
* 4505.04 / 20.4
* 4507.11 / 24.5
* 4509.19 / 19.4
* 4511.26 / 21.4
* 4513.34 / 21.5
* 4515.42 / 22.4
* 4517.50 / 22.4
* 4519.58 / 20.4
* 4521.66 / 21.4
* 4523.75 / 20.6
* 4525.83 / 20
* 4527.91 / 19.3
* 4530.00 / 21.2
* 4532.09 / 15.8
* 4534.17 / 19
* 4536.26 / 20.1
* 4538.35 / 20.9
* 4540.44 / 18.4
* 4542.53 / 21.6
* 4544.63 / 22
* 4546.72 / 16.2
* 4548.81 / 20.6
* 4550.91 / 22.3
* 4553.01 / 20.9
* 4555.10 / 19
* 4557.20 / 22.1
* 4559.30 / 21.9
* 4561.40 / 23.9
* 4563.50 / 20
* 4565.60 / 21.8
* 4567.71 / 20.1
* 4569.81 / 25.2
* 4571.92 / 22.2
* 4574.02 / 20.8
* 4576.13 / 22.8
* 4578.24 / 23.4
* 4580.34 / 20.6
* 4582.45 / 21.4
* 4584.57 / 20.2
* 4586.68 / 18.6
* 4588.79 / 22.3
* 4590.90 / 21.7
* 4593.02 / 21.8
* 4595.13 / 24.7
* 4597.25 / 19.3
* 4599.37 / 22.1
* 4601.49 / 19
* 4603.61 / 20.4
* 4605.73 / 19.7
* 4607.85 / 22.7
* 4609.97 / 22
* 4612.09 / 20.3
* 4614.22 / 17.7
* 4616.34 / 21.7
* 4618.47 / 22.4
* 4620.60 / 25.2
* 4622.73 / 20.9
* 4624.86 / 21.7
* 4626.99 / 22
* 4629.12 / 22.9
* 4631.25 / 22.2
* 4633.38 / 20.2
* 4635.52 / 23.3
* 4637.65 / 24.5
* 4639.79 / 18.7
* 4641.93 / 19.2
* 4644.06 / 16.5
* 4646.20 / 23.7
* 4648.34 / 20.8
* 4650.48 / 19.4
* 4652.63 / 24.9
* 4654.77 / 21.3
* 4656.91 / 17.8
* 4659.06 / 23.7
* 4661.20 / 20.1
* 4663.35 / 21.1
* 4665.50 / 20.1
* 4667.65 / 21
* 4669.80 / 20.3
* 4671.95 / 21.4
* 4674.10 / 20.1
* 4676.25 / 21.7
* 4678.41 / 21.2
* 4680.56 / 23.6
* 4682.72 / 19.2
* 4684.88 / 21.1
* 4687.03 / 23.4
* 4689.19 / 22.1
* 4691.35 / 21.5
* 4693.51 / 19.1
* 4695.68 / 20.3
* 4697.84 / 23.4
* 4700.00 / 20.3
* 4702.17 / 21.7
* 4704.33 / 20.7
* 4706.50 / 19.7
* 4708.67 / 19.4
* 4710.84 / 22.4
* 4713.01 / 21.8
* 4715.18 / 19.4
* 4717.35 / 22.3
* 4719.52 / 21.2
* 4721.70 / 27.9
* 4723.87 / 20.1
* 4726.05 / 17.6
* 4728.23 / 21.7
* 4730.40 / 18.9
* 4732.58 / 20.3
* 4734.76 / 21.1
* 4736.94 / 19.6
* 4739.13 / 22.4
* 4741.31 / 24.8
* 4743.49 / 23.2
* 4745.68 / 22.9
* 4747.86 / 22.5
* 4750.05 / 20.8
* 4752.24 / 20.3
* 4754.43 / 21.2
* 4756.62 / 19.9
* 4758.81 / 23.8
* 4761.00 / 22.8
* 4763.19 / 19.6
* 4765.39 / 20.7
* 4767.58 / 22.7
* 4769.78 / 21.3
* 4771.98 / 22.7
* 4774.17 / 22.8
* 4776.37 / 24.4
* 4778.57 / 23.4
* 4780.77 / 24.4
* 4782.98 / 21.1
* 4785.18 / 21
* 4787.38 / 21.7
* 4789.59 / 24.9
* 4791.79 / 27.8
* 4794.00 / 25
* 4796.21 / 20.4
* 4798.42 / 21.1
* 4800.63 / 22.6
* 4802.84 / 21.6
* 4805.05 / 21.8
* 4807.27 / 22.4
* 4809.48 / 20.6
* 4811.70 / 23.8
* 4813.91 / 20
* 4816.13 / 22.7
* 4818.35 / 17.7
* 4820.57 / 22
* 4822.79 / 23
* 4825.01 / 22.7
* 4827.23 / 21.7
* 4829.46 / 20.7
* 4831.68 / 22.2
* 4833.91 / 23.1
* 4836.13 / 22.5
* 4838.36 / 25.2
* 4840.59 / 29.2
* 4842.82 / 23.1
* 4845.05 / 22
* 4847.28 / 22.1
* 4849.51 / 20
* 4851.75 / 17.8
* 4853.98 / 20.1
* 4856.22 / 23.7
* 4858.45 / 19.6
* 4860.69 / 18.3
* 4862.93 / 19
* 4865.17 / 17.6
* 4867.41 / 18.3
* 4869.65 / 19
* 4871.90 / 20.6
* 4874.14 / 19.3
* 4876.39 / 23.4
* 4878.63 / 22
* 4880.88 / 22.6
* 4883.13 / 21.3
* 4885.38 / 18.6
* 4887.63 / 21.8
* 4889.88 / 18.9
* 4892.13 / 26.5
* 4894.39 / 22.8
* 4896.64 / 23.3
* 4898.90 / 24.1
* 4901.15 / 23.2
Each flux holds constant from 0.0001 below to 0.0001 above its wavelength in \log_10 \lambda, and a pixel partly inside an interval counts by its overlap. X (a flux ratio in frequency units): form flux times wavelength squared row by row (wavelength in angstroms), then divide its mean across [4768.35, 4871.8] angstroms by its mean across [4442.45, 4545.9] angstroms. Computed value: 1.3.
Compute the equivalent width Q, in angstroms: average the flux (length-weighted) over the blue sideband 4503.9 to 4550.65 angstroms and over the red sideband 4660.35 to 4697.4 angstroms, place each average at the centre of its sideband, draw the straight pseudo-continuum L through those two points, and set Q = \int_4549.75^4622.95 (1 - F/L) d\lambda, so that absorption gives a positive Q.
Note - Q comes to -2.7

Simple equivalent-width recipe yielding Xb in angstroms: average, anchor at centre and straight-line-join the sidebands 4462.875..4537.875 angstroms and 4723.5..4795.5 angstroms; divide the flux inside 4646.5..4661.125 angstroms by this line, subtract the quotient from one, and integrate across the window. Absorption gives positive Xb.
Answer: -0.01 angstroms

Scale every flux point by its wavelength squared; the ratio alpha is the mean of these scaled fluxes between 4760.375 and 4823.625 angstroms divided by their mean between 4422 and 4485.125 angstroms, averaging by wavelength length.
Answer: 1.37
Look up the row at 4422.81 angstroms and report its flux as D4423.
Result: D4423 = 17.3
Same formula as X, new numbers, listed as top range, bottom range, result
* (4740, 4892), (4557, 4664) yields 1.11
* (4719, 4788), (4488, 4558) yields 1.18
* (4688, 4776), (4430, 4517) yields 1.22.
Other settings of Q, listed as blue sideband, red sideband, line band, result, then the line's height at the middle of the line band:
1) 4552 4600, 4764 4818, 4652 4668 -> 0.6 angstroms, 21.9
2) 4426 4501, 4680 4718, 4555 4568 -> -1.0 angstroms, 19.9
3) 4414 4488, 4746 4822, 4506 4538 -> -2.0 angstroms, 19.4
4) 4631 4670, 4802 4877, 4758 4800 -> -2.9 angstroms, 21.2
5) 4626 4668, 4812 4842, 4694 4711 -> 0.6 angstroms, 21.6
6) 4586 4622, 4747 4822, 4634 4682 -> 1.0 angstroms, 21.5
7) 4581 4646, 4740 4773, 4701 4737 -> 1.3 angstroms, 21.8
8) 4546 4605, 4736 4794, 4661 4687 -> 1.0 angstroms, 21.9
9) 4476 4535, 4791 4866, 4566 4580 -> -1.1 angstroms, 20.7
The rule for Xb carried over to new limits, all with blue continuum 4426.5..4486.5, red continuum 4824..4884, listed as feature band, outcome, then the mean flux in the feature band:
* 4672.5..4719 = -1.8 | 21.2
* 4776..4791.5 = -1.7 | 23.2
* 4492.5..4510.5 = -1.3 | 20.6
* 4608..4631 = -2.1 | 21.7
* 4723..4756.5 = -0.8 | 21.1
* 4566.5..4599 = -3.3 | 21.7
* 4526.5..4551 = -0.3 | 19.7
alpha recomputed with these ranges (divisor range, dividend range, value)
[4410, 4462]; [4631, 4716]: 1.29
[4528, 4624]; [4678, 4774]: 1.09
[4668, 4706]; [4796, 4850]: 1.11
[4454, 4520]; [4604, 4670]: 1.13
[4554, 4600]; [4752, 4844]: 1.14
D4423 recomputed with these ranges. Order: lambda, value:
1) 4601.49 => 19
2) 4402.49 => 14.5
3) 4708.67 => 19.4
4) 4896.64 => 23.3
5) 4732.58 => 20.3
